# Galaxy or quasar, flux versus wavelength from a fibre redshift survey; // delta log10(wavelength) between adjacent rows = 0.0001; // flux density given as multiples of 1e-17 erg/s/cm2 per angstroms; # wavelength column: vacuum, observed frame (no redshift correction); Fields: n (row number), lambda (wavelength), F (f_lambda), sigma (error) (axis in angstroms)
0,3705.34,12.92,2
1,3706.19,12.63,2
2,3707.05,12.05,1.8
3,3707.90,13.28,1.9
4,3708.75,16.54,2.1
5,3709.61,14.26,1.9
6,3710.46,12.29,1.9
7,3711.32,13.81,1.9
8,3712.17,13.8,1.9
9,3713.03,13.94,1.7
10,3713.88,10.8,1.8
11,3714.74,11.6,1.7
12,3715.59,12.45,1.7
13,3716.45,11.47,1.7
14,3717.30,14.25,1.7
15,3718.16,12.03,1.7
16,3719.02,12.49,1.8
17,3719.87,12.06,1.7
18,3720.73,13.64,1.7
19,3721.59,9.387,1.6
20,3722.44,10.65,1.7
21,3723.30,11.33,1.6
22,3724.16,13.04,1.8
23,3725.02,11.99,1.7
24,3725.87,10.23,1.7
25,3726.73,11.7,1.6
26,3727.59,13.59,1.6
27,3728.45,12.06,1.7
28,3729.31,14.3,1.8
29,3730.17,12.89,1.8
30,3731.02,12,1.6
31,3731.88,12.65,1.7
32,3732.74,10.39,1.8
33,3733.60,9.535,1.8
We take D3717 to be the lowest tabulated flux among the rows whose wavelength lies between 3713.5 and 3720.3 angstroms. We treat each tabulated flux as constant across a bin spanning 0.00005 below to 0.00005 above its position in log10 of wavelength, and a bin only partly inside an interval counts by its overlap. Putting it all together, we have 10.8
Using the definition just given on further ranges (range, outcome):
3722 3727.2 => 10.23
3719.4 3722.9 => 9.387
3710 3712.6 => 12.29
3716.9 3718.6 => 12.03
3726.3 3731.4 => 11.7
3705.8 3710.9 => 12.05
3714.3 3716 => 11.6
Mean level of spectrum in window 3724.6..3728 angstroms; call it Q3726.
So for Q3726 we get 11.9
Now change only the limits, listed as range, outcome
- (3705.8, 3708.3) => 12.6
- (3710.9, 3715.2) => 12.8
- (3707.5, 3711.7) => 14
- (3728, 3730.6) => 13.1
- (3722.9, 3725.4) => 12.1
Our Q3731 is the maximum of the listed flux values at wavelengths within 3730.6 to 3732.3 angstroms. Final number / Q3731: 12.65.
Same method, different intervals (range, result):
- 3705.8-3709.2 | 16.54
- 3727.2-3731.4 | 14.3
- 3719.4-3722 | 13.64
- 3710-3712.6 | 13.81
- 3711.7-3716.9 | 13.94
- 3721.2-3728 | 13.59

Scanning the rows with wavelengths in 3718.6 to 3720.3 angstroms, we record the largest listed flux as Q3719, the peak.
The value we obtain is 12.49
